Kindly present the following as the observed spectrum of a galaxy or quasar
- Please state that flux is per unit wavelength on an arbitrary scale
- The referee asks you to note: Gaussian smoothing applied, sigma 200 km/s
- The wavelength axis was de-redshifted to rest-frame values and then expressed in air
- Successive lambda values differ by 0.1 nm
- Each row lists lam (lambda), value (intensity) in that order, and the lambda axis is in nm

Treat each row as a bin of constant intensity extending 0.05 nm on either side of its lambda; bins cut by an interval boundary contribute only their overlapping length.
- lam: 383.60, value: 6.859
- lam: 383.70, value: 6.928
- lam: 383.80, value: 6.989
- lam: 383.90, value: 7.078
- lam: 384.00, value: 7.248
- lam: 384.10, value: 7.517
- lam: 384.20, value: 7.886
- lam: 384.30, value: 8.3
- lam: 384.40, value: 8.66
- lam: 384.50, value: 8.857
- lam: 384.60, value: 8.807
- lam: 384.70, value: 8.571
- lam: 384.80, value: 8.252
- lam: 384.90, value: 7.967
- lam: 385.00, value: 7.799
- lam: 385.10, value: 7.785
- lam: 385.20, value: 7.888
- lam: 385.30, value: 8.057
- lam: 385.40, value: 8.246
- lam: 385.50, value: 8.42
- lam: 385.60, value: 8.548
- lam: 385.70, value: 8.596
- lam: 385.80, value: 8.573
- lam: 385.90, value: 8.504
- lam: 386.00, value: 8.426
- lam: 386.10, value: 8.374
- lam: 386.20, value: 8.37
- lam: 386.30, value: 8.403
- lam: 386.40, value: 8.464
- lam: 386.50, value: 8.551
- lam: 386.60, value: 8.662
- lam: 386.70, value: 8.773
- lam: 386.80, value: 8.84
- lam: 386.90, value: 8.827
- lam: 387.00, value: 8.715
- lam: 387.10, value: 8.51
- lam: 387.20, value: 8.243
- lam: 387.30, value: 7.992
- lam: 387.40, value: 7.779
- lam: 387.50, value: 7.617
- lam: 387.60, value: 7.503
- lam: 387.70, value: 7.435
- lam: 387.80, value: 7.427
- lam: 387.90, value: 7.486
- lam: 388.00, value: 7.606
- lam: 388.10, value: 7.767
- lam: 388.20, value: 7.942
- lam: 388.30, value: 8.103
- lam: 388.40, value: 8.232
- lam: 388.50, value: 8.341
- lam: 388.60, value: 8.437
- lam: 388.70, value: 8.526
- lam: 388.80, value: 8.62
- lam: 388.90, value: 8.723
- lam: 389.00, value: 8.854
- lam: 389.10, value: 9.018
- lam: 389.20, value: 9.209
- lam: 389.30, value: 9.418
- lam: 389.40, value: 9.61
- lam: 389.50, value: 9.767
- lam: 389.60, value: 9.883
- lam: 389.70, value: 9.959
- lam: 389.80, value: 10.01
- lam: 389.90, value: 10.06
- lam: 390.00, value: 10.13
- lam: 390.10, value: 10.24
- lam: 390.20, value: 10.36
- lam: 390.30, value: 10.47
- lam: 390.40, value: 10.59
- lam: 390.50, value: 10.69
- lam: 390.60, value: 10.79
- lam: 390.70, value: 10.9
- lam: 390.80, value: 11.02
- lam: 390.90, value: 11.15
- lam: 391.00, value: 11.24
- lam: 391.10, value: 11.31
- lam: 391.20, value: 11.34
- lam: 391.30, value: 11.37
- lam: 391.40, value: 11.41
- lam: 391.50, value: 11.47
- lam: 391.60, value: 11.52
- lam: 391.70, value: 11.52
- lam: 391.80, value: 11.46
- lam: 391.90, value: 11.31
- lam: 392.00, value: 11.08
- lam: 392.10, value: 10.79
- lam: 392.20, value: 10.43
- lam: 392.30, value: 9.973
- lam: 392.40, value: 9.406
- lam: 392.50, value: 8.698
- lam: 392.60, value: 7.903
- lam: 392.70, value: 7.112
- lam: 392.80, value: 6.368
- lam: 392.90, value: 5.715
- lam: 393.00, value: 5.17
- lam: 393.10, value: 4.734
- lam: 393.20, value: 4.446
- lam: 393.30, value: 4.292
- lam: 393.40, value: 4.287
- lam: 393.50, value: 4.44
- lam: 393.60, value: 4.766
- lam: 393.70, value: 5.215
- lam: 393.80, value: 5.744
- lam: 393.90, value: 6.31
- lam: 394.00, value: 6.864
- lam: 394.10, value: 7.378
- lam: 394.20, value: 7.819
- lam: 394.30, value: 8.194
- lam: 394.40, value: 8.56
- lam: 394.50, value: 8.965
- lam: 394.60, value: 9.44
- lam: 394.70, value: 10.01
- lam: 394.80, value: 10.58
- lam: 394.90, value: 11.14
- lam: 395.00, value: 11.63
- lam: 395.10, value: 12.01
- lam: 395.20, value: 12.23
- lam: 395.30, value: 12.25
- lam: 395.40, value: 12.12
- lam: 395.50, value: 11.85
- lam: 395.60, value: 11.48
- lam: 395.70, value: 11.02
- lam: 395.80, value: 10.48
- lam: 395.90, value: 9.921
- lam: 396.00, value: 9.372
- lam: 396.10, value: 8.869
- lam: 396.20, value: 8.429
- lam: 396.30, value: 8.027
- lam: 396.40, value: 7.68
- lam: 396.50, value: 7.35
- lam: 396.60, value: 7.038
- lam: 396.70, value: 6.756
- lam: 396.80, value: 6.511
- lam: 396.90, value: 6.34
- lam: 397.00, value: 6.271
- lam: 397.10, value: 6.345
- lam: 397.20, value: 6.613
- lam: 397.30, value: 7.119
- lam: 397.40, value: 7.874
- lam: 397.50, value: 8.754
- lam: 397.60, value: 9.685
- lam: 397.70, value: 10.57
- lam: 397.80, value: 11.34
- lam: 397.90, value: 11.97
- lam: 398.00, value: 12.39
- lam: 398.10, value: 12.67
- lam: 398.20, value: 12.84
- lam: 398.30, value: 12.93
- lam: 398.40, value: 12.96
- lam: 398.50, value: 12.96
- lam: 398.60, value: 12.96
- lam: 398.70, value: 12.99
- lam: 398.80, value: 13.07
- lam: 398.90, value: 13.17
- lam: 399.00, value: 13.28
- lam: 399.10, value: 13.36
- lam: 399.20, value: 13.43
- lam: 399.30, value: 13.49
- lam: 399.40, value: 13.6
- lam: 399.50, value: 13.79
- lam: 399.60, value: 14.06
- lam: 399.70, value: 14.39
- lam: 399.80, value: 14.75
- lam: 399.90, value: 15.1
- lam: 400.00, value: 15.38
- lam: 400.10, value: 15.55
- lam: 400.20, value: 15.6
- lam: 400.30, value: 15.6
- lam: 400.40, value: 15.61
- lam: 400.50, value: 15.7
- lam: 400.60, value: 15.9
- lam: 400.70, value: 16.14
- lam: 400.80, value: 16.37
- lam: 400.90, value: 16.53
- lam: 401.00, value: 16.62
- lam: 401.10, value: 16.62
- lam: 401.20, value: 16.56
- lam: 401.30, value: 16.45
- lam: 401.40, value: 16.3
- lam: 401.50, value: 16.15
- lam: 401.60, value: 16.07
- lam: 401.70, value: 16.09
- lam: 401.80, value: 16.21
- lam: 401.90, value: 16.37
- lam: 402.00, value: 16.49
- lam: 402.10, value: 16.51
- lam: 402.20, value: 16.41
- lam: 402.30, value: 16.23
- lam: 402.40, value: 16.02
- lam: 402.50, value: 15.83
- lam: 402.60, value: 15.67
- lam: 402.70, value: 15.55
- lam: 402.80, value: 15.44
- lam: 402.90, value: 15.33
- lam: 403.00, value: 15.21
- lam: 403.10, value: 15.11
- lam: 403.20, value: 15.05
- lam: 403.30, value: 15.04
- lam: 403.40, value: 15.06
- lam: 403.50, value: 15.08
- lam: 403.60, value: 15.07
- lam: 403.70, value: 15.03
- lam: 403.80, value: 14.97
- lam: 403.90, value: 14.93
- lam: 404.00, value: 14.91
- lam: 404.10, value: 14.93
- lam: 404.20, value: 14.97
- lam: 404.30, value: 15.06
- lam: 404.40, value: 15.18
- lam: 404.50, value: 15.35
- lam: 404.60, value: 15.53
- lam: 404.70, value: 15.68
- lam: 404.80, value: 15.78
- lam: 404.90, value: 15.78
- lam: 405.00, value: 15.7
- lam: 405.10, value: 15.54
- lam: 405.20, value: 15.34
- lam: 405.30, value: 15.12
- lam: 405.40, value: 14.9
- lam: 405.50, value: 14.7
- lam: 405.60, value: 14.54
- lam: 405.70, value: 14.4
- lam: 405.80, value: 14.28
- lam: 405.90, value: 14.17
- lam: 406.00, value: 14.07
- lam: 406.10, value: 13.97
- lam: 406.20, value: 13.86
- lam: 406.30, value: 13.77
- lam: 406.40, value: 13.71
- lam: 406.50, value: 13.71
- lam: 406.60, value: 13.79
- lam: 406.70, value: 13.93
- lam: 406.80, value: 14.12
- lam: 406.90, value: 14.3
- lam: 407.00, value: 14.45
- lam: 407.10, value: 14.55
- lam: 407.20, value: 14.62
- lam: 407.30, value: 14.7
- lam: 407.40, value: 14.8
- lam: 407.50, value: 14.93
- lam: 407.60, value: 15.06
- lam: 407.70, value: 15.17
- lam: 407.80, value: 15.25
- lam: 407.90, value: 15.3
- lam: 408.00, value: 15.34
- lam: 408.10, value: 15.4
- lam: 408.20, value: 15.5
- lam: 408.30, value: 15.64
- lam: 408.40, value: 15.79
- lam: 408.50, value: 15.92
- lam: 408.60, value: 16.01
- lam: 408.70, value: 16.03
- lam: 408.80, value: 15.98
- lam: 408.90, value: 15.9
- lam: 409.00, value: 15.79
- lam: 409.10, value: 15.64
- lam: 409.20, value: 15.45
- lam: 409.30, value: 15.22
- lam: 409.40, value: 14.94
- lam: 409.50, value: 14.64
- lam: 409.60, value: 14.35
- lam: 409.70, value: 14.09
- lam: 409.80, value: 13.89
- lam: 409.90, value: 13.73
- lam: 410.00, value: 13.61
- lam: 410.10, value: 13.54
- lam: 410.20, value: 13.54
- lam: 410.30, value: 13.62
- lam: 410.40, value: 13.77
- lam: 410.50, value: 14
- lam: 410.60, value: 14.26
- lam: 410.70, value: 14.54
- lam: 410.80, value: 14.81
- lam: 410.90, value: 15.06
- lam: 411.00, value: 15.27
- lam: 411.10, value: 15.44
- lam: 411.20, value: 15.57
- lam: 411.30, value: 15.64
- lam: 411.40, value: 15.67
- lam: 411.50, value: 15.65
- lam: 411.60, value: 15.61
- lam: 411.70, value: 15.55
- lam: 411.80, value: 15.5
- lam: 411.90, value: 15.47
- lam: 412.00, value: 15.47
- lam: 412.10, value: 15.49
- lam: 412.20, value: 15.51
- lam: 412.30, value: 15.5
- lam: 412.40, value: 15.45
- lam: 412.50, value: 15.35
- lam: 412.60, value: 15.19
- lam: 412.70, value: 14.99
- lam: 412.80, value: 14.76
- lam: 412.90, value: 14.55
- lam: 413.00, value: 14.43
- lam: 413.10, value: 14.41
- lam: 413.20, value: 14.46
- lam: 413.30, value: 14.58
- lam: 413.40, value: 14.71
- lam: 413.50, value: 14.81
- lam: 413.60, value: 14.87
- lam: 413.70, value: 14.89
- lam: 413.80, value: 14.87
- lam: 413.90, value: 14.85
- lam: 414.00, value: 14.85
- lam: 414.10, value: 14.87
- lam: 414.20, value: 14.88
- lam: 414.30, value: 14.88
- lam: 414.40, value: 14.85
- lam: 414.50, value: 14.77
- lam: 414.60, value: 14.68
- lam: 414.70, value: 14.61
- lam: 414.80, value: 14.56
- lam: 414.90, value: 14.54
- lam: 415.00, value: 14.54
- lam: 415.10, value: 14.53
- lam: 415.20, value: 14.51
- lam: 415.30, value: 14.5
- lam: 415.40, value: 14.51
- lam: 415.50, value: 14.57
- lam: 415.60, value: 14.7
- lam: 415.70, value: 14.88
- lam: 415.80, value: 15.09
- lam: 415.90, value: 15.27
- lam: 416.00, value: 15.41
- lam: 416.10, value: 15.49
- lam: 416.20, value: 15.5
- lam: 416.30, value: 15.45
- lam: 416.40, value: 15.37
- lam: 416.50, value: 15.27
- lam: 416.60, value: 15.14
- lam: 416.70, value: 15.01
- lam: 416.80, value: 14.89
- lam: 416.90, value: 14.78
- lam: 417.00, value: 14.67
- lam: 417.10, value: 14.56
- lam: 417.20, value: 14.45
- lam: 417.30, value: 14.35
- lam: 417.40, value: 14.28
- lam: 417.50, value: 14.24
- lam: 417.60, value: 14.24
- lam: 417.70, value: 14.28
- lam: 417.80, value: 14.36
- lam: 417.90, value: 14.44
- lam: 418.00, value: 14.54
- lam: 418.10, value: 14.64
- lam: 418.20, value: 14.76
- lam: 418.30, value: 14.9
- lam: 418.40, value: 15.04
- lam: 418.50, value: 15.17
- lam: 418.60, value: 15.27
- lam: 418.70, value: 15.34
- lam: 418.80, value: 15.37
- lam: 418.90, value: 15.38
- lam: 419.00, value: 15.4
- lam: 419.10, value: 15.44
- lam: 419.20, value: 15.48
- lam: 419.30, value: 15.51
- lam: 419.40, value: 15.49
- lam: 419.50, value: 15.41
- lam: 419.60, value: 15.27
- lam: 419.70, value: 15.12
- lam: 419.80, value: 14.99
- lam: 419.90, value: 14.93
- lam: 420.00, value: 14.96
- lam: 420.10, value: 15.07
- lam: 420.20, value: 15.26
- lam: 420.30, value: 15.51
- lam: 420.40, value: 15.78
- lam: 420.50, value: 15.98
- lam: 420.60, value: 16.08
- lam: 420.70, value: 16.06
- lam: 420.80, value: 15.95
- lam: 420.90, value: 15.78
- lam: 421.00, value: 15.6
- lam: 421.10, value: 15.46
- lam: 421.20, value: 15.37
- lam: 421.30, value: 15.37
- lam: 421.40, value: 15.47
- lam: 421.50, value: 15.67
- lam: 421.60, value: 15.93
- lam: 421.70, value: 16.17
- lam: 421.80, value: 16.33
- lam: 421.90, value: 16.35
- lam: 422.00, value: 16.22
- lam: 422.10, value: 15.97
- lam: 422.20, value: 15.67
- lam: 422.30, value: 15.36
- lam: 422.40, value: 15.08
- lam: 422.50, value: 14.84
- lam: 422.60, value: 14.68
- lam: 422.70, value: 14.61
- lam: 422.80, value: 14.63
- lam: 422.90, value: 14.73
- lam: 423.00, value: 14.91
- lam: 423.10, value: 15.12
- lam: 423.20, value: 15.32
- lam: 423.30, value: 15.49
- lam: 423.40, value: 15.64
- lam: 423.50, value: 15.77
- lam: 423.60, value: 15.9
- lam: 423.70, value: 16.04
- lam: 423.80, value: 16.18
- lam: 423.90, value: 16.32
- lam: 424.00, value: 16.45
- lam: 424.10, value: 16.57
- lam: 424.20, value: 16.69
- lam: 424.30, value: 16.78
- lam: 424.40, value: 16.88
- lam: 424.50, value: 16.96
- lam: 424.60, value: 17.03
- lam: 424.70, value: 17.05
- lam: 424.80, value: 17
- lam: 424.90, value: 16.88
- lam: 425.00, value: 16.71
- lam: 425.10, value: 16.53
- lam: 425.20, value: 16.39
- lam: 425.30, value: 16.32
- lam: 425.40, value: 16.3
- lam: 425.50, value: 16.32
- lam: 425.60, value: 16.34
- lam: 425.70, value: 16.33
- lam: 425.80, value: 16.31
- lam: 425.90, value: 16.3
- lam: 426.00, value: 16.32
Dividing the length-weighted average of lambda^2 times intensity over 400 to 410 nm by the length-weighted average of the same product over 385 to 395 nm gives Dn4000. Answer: 1.9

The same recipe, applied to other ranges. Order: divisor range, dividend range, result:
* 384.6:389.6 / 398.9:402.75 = 1.98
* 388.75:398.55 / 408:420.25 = 1.78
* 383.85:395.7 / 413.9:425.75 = 2.02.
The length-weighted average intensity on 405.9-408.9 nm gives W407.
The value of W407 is 14.8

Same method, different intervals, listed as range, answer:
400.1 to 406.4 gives 15.4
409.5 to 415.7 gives 14.8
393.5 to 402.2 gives 11.8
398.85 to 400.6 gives 14.5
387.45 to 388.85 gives 7.93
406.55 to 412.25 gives 15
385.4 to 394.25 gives 8.68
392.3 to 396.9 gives 8.19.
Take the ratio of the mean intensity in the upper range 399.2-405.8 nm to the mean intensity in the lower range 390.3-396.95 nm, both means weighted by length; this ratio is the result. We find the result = 1.7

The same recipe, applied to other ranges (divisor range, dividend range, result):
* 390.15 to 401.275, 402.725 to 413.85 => 1.40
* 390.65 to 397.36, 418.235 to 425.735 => 1.79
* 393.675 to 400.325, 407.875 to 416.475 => 1.40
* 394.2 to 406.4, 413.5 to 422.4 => 1.14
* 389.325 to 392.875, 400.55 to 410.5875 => 1.47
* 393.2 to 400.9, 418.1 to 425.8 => 1.47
